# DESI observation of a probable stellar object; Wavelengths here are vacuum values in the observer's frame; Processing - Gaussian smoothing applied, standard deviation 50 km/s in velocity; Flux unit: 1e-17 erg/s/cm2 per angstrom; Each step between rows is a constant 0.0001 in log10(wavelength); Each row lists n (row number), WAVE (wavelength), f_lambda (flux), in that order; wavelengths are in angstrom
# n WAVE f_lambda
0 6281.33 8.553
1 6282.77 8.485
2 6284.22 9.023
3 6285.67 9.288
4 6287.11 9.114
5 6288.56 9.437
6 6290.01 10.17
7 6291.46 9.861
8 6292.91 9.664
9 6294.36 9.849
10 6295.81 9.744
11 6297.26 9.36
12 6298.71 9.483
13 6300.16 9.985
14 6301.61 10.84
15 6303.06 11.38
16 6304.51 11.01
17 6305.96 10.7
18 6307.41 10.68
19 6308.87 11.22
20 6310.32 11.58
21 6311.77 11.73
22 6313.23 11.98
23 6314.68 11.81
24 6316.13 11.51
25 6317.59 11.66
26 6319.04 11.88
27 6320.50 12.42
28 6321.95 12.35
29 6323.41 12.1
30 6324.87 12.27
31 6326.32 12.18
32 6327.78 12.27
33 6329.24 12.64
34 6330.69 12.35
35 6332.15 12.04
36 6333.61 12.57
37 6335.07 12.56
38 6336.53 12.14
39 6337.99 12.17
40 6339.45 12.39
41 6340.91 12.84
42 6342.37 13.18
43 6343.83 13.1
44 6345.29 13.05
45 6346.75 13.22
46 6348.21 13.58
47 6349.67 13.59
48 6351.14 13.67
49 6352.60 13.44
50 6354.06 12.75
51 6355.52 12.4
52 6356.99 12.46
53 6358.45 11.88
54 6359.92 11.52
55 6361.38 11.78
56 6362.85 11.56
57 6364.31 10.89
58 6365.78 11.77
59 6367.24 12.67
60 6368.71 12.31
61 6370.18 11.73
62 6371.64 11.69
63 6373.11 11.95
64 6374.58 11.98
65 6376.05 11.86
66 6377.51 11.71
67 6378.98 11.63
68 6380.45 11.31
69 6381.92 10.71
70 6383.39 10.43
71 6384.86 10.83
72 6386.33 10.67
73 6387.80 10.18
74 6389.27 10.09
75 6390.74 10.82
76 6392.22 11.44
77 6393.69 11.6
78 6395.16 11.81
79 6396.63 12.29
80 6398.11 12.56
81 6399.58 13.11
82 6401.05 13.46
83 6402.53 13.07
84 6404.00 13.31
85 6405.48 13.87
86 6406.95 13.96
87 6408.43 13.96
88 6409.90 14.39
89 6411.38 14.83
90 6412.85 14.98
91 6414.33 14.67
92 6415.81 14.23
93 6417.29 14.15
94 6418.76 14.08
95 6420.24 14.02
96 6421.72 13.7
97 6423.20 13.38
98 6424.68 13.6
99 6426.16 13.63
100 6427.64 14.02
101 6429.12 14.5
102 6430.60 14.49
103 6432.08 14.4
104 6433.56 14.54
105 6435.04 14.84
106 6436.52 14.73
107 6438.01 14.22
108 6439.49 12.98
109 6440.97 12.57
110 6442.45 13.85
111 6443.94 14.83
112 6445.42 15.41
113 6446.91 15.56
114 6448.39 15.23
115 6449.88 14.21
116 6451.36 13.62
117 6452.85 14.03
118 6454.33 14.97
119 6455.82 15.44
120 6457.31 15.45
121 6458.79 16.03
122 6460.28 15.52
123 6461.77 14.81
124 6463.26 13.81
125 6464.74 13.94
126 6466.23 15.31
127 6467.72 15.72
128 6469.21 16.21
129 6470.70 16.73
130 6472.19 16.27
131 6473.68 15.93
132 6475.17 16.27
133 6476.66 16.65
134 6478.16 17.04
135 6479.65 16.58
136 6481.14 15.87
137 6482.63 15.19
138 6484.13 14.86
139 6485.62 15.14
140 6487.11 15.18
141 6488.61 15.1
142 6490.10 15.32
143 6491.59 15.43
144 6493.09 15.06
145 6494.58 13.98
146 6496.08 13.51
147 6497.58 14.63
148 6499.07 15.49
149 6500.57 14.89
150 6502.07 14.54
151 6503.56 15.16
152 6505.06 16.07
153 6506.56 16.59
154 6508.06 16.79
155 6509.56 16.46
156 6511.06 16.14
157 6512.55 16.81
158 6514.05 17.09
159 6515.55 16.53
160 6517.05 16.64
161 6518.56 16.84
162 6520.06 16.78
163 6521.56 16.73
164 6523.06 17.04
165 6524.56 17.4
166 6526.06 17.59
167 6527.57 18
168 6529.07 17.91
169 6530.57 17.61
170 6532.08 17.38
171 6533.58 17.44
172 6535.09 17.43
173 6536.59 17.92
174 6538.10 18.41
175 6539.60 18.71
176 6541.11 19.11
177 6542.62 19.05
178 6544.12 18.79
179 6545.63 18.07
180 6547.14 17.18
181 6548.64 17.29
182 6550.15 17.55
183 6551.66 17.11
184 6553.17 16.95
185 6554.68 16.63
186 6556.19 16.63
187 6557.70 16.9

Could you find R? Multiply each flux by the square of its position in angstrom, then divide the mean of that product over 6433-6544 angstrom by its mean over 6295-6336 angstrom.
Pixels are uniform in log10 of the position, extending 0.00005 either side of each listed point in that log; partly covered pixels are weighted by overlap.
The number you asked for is 1.5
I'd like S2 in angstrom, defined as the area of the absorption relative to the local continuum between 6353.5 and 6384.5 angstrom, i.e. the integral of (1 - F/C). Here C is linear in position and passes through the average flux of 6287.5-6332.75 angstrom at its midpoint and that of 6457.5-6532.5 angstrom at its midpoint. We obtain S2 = 2.3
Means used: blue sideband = 11.2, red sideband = 16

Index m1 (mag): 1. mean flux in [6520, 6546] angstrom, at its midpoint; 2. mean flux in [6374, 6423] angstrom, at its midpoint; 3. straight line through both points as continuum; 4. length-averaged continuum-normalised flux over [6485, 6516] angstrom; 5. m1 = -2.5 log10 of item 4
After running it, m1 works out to 0.07 mag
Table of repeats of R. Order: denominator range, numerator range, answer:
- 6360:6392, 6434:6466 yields 1.31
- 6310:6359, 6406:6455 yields 1.18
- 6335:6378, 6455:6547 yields 1.38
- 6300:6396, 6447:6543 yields 1.42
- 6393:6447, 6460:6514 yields 1.14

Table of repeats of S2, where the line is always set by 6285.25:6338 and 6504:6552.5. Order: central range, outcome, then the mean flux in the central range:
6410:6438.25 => 0.3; 14.3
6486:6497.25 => 1.0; 14.8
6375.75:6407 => 3.9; 11.8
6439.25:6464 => 0.9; 14.6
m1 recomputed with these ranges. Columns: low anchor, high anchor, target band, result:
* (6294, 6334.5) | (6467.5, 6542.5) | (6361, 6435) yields 0.08 mag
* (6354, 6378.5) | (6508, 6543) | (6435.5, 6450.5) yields 0.01 mag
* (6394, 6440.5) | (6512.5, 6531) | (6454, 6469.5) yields 0.01 mag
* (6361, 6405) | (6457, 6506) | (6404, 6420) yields -0.12 mag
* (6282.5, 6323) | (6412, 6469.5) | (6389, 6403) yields 0.10 mag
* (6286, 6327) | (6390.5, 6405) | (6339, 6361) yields -0.11 mag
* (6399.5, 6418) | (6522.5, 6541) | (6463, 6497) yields 0.05 mag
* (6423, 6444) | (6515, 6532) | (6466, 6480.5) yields -0.06 mag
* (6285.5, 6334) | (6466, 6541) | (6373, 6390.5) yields 0.18 mag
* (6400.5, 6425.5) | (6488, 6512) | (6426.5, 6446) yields 0.01 mag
